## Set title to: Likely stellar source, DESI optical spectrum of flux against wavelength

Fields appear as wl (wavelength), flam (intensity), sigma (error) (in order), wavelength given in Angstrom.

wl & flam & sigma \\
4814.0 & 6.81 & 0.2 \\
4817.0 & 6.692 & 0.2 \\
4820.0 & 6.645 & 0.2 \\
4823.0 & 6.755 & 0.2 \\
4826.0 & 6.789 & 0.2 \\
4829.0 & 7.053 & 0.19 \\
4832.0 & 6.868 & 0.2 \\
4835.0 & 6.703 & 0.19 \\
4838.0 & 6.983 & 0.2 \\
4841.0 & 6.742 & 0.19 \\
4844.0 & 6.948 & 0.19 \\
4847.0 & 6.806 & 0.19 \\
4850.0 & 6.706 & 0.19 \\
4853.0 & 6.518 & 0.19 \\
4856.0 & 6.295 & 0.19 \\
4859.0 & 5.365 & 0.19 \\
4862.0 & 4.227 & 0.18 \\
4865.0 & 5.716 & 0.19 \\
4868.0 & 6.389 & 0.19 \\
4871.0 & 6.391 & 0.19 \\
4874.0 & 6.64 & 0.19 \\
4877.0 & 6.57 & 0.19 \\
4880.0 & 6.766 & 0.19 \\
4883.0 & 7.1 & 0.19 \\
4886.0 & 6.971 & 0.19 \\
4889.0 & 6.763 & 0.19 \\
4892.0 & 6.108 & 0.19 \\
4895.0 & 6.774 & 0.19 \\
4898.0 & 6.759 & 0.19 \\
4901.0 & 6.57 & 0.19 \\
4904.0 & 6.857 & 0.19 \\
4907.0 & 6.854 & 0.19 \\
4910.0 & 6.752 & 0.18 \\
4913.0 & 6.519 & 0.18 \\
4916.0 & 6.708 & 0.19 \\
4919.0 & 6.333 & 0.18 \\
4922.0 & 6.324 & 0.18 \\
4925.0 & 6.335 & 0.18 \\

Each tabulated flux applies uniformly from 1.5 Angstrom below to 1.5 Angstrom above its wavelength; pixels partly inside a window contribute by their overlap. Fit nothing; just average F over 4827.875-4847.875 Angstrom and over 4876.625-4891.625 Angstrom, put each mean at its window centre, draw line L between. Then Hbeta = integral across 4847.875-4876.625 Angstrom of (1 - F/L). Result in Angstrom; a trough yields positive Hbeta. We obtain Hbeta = 3.2 Angstrom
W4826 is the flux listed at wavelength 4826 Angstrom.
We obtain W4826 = 6.789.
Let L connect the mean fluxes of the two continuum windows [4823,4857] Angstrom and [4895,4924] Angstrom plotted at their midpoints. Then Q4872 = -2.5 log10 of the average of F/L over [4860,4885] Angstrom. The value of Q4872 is 0.08 mag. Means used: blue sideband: 6.77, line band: 6.22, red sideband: 6.63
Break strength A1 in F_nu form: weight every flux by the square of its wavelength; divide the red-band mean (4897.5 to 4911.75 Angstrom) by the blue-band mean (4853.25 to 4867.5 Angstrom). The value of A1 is 1.24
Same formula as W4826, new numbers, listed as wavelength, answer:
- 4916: 6.708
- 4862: 4.227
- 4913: 6.519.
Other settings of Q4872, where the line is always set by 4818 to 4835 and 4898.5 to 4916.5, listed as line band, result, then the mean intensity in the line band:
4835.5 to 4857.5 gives 0.011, 6.71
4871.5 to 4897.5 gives 0.006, 6.7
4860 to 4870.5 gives 0.218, 5.53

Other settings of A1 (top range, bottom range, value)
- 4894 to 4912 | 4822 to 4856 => 1.02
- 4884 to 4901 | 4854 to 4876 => 1.15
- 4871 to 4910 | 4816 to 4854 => 1.01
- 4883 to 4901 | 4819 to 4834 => 1.01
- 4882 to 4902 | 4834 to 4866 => 1.09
